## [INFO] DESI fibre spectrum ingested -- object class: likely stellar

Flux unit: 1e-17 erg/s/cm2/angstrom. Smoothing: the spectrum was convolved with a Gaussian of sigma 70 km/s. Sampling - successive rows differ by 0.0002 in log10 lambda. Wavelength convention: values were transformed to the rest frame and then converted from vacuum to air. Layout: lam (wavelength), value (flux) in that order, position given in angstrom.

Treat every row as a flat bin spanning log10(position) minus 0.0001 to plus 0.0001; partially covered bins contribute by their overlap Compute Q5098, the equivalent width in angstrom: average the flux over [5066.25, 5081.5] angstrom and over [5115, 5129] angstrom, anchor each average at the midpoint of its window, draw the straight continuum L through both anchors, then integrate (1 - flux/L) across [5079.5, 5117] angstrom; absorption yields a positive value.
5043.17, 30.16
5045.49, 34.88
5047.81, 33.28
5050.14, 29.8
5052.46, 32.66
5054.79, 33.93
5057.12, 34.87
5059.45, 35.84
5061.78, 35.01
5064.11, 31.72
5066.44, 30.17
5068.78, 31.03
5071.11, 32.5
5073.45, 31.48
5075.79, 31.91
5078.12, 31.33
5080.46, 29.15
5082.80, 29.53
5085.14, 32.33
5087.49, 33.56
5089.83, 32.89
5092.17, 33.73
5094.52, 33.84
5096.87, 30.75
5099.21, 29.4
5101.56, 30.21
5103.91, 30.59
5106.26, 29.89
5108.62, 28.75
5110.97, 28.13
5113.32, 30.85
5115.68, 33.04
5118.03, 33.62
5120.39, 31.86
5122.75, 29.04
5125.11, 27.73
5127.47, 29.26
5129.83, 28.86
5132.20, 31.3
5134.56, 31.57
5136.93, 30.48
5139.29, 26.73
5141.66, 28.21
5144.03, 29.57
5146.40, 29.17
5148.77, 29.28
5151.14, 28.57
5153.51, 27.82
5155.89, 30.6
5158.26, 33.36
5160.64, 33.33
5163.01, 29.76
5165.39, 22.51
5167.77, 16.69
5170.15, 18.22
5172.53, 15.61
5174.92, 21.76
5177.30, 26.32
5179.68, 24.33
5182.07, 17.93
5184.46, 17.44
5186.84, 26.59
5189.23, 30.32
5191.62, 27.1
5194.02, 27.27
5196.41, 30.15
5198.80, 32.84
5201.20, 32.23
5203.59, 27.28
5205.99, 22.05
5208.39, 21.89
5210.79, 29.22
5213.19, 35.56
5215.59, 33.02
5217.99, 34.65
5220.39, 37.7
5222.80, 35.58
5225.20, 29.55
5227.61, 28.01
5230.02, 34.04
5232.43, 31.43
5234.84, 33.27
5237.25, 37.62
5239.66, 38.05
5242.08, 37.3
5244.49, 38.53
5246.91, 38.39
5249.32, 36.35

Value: -0.2 angstrom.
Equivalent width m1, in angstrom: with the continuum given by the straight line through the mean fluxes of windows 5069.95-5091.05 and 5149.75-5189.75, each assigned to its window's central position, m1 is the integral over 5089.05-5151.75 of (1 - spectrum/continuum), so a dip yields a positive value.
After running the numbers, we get -3.9 angstrom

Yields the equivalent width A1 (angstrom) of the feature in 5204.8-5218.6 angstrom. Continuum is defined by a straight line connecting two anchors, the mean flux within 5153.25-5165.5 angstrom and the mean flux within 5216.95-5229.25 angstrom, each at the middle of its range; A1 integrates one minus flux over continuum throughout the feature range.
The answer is 1.5 angstrom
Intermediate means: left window 30.3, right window 33.1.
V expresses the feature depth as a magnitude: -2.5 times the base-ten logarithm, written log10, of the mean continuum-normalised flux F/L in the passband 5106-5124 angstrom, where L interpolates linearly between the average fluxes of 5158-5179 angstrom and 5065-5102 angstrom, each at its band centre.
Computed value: -0.07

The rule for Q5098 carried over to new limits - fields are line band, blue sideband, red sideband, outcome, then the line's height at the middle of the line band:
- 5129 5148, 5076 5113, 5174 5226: 0.22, 29.8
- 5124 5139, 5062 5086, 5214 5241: 1.20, 32.3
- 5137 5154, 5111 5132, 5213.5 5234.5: 1.33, 31.1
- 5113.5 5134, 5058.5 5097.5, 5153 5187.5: -1.81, 28.1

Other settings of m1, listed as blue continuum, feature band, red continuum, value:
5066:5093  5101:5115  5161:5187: -0.6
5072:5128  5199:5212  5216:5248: 2.7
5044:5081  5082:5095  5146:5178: -0.8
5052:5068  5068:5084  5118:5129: 0.8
